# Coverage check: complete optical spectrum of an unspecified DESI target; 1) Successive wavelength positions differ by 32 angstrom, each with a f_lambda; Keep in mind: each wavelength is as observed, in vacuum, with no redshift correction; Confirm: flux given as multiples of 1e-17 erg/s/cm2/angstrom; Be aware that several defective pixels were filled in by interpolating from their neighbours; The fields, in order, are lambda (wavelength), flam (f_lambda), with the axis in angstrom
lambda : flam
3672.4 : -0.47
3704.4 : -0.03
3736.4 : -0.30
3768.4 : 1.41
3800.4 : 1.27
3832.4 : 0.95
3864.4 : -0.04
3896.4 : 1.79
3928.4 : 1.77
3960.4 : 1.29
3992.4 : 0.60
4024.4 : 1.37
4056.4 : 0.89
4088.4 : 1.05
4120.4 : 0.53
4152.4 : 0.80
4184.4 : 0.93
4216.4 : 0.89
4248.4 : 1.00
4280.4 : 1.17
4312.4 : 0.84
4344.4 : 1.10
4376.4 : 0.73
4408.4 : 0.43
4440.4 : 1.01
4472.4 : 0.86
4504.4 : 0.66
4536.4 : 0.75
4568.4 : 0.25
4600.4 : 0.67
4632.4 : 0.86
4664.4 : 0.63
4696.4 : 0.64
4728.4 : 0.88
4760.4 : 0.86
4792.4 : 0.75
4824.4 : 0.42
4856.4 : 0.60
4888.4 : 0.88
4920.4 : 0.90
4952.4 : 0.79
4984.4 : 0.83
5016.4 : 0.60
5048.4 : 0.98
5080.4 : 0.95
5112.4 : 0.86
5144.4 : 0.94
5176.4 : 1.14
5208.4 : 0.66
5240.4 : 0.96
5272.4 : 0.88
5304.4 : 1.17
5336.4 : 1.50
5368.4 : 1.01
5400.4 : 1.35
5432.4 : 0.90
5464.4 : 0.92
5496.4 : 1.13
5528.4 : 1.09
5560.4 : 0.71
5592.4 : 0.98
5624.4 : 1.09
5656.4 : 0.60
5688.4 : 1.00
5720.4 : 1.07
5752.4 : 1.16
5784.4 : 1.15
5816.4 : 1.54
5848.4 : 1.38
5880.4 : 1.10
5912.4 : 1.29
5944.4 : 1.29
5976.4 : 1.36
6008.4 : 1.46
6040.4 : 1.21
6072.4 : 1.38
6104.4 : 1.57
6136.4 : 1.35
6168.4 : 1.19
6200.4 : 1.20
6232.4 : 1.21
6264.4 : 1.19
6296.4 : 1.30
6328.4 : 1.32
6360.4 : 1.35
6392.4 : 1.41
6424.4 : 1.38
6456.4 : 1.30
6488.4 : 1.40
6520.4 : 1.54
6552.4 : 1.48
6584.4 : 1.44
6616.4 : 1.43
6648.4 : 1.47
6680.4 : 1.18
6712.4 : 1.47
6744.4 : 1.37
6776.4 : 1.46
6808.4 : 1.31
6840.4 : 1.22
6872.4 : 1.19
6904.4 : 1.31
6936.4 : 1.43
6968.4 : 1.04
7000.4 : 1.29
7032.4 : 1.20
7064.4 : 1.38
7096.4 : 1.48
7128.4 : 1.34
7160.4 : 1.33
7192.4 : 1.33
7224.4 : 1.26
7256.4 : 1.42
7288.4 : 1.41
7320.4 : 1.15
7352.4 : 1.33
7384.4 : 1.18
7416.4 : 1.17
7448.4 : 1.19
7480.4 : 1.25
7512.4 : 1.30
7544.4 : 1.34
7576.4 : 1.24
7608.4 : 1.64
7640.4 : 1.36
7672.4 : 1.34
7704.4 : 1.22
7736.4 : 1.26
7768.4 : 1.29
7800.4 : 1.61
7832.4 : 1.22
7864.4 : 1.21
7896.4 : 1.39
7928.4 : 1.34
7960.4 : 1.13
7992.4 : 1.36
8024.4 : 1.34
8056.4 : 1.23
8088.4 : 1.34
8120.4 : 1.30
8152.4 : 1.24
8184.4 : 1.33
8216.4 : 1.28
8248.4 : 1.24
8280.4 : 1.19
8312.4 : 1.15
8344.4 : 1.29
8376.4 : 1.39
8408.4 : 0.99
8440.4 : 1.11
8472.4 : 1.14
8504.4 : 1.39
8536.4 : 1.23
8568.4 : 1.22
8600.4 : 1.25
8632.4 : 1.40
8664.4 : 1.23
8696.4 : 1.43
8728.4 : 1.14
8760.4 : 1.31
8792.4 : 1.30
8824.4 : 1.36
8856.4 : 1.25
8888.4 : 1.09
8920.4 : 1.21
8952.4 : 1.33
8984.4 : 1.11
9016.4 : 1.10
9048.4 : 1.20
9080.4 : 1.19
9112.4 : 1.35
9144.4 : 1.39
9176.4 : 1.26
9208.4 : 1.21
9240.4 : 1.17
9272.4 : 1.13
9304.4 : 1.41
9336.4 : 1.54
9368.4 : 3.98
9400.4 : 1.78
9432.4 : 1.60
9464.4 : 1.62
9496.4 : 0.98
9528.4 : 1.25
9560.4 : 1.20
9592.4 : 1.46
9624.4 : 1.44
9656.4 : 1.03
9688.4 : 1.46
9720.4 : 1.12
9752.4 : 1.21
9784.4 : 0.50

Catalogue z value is 0.43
